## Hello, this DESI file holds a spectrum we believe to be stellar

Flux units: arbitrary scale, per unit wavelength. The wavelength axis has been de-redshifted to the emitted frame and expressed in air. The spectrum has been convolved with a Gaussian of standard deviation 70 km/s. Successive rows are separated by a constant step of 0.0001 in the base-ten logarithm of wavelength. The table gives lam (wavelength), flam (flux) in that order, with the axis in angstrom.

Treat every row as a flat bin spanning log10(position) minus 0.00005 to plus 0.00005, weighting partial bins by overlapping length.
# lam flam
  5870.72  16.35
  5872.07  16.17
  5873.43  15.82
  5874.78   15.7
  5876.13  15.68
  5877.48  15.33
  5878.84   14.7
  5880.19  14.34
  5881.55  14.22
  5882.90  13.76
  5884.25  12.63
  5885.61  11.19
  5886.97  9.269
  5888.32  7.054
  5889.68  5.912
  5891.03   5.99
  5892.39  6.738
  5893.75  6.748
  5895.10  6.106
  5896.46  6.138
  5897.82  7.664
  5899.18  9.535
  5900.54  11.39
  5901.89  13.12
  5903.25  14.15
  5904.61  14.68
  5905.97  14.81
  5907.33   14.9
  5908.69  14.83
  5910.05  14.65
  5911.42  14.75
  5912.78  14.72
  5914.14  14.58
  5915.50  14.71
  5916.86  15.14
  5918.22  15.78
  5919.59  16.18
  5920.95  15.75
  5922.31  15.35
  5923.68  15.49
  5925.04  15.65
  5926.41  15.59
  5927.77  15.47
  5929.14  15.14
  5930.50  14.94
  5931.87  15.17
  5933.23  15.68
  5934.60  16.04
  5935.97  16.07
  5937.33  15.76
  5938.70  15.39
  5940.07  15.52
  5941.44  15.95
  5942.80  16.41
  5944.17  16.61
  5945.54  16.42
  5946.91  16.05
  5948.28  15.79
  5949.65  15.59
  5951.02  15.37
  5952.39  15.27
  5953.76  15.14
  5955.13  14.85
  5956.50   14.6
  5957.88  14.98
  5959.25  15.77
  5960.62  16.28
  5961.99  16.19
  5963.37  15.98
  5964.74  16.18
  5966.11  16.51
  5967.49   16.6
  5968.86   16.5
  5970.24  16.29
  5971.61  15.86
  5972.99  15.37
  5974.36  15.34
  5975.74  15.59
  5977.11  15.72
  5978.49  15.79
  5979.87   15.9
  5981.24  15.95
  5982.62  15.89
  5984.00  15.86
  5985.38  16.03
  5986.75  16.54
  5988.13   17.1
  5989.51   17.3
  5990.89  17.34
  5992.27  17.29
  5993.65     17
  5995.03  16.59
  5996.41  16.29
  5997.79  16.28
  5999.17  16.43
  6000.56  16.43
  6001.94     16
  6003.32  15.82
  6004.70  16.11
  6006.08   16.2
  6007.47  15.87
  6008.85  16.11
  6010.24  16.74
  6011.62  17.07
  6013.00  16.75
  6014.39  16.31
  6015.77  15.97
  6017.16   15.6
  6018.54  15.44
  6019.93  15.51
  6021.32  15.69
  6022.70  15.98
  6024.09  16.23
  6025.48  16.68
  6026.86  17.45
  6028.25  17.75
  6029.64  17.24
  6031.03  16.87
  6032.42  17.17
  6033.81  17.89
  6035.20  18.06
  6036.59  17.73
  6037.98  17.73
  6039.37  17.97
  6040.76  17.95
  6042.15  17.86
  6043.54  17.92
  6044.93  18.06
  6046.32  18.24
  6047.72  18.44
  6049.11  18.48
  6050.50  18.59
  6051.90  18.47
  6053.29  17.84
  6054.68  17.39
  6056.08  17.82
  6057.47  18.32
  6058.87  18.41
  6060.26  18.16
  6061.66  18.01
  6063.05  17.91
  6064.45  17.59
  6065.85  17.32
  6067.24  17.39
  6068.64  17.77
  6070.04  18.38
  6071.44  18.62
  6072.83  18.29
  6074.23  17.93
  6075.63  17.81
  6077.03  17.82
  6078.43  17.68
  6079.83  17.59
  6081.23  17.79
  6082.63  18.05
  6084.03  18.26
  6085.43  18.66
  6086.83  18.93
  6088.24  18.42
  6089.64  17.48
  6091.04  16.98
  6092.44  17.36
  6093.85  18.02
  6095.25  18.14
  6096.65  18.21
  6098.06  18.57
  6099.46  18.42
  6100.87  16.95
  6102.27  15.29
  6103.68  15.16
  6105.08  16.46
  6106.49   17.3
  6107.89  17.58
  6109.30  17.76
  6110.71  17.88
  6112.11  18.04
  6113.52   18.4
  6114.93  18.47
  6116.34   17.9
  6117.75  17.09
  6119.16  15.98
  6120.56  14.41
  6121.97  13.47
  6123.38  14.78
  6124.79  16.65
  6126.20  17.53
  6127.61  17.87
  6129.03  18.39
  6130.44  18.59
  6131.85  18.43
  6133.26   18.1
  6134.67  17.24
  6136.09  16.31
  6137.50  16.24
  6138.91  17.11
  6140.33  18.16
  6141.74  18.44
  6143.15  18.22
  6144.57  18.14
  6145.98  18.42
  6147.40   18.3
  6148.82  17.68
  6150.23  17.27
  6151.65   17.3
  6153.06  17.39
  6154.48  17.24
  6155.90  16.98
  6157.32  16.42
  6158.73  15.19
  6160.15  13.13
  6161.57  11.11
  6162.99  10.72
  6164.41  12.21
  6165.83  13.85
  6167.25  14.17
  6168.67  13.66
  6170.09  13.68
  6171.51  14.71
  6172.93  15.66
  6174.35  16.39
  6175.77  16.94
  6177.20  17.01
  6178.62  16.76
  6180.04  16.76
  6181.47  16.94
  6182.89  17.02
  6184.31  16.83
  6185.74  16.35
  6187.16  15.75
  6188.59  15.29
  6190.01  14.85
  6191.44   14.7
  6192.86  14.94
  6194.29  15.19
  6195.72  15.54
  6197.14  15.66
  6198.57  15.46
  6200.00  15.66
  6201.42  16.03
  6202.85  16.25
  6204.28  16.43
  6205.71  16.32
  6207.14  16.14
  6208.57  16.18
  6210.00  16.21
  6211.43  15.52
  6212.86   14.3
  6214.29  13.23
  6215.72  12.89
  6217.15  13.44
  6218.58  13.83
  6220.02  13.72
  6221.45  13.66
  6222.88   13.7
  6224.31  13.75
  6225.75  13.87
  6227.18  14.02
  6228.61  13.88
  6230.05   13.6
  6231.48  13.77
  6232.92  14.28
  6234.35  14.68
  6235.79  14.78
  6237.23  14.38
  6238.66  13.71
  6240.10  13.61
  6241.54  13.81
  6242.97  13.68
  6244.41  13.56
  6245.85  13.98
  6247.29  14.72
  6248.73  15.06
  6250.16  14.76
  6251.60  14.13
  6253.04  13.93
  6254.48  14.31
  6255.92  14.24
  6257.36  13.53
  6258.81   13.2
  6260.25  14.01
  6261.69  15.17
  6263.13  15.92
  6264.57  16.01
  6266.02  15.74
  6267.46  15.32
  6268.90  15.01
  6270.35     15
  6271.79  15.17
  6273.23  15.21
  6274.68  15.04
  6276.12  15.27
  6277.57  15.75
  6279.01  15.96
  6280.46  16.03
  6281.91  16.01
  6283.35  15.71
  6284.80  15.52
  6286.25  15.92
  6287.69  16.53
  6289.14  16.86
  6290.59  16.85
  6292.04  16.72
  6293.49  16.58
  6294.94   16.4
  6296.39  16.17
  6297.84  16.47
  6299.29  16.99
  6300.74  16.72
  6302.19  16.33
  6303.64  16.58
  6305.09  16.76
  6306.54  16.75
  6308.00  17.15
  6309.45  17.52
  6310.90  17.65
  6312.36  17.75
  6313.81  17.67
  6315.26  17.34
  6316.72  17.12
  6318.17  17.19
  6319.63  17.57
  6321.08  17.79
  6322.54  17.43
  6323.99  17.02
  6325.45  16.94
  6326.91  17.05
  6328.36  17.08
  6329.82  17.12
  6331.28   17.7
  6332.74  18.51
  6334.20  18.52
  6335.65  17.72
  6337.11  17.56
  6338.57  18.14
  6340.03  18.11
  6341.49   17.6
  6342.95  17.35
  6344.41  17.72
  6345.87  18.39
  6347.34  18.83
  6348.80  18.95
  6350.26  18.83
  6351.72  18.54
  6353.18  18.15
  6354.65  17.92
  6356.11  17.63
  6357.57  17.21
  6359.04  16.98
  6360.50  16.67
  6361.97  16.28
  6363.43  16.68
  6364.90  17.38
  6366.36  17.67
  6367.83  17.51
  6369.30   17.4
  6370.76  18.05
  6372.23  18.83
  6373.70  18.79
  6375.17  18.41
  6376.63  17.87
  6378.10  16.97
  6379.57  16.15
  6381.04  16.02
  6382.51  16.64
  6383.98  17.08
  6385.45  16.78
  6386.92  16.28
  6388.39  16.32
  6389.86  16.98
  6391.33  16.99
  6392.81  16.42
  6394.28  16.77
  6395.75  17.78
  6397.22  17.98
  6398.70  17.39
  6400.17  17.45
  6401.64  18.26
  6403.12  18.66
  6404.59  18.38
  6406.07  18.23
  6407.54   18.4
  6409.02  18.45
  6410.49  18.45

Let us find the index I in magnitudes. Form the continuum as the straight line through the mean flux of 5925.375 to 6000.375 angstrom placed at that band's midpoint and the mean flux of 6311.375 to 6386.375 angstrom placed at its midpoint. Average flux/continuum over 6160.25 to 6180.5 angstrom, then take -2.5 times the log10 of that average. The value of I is 0.16 mag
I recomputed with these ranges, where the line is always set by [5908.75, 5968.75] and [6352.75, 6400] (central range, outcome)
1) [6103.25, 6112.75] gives -0.066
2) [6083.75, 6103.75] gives -0.099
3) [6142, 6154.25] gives -0.093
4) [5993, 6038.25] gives -0.046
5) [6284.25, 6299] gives 0.032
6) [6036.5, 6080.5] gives -0.125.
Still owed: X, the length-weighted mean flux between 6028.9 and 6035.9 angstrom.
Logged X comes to 17.4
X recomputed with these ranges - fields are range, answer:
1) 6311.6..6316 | 17.6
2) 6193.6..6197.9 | 15.5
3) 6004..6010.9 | 16.2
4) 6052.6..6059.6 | 18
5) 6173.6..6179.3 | 16.8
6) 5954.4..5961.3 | 15.3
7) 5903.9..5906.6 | 14.7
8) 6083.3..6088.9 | 18.5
